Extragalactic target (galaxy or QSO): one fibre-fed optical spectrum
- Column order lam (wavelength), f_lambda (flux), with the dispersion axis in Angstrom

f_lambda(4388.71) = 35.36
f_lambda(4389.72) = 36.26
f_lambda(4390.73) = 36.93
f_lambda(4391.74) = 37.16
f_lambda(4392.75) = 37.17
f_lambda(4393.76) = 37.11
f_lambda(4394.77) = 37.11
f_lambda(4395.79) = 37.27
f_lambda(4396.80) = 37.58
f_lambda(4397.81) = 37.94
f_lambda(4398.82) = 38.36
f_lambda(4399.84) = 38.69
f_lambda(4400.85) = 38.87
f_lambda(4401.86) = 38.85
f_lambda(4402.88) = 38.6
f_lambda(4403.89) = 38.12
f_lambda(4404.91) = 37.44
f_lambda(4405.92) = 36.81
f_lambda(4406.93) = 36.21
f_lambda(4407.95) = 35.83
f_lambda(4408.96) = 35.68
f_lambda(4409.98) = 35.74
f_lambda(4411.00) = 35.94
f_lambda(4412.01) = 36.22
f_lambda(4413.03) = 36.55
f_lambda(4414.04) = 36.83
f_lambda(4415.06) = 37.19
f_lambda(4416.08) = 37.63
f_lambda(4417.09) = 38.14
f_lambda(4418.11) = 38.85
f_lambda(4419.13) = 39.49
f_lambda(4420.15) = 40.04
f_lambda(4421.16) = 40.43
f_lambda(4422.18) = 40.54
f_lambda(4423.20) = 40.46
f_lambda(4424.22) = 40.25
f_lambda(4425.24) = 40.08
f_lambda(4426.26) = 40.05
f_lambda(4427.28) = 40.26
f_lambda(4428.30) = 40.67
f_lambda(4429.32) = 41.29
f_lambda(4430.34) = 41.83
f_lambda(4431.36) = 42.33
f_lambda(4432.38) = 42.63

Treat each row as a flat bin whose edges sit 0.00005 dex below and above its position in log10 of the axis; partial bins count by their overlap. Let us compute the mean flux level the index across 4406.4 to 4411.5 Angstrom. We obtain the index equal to 35.9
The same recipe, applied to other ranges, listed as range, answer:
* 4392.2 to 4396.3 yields 37.2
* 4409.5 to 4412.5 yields 36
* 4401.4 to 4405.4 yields 38.2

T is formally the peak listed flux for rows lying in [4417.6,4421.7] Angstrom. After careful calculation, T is 40.43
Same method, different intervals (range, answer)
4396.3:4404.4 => 38.87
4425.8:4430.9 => 41.83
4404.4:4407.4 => 37.44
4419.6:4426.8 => 40.54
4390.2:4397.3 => 37.58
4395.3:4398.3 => 37.94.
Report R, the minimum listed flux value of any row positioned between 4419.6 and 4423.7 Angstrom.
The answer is 40.04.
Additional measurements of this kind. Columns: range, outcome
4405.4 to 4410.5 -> 35.68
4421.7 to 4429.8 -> 40.05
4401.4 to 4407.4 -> 36.21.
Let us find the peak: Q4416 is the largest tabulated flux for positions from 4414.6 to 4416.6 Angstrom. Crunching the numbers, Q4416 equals 37.63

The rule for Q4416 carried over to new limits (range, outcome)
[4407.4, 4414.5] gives 36.83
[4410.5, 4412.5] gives 36.22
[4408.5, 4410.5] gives 35.74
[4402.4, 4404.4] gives 38.6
